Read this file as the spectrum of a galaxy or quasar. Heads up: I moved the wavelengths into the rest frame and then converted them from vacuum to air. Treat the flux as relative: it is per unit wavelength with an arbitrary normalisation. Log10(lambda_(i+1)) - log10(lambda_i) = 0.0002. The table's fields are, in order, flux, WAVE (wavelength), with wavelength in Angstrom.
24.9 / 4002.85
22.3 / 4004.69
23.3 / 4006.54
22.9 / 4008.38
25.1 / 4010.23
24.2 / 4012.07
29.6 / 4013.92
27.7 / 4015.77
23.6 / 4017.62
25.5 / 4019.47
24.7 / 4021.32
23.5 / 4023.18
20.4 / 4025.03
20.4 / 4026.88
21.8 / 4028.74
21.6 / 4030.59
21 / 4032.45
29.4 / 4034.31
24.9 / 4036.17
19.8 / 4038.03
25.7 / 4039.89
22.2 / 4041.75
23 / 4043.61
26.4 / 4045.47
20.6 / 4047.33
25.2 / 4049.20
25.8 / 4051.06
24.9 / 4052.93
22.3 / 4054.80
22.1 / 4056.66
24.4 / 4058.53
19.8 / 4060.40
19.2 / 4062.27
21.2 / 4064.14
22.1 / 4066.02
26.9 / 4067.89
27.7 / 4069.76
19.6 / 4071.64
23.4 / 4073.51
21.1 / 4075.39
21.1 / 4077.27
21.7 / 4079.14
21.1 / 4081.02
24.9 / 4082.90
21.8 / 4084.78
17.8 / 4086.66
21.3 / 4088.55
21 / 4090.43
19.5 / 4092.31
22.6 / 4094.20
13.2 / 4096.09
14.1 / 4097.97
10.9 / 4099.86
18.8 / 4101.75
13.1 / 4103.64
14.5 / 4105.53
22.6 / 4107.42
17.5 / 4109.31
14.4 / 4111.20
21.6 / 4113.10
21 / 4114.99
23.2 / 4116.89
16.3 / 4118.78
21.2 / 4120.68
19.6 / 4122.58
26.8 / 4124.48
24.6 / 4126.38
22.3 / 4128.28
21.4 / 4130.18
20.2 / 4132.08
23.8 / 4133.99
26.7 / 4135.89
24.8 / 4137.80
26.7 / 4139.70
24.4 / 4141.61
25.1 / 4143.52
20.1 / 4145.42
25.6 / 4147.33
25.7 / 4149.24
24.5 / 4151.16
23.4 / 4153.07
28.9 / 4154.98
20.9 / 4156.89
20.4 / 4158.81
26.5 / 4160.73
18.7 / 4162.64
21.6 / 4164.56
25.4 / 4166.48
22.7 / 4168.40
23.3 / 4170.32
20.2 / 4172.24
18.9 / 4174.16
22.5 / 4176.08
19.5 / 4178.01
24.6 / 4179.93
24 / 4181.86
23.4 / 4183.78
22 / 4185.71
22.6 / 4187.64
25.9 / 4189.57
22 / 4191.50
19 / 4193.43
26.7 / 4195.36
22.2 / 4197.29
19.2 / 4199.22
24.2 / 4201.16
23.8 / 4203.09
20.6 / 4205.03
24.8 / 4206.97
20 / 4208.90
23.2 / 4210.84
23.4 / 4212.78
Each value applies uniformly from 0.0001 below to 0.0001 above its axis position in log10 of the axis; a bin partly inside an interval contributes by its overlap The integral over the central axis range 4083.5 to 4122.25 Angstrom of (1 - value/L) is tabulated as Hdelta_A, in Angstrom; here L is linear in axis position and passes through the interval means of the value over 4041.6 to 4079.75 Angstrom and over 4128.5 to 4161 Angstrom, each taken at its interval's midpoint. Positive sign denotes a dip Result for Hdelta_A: 8.3 Angstrom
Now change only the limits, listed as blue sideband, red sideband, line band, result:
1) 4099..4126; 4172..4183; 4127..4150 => -4.48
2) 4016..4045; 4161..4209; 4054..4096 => 2.39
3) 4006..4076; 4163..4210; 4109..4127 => 1.78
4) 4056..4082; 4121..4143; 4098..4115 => 4.66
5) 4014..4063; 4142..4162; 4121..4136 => 0.64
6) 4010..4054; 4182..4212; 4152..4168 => -0.16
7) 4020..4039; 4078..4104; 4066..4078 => -1.89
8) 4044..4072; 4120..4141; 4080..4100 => 3.53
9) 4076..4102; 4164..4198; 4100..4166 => -2.96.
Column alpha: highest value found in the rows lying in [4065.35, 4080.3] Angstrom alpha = 27.7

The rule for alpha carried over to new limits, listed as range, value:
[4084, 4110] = 22.6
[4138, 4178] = 28.9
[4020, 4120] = 29.4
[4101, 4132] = 26.8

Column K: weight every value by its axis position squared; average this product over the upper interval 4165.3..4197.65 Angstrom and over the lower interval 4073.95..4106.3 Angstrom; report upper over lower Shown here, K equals 1.26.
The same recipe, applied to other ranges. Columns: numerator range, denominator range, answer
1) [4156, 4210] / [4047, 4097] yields 1.07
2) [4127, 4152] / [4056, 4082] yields 1.11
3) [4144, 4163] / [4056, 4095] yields 1.12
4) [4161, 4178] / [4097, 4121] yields 1.28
